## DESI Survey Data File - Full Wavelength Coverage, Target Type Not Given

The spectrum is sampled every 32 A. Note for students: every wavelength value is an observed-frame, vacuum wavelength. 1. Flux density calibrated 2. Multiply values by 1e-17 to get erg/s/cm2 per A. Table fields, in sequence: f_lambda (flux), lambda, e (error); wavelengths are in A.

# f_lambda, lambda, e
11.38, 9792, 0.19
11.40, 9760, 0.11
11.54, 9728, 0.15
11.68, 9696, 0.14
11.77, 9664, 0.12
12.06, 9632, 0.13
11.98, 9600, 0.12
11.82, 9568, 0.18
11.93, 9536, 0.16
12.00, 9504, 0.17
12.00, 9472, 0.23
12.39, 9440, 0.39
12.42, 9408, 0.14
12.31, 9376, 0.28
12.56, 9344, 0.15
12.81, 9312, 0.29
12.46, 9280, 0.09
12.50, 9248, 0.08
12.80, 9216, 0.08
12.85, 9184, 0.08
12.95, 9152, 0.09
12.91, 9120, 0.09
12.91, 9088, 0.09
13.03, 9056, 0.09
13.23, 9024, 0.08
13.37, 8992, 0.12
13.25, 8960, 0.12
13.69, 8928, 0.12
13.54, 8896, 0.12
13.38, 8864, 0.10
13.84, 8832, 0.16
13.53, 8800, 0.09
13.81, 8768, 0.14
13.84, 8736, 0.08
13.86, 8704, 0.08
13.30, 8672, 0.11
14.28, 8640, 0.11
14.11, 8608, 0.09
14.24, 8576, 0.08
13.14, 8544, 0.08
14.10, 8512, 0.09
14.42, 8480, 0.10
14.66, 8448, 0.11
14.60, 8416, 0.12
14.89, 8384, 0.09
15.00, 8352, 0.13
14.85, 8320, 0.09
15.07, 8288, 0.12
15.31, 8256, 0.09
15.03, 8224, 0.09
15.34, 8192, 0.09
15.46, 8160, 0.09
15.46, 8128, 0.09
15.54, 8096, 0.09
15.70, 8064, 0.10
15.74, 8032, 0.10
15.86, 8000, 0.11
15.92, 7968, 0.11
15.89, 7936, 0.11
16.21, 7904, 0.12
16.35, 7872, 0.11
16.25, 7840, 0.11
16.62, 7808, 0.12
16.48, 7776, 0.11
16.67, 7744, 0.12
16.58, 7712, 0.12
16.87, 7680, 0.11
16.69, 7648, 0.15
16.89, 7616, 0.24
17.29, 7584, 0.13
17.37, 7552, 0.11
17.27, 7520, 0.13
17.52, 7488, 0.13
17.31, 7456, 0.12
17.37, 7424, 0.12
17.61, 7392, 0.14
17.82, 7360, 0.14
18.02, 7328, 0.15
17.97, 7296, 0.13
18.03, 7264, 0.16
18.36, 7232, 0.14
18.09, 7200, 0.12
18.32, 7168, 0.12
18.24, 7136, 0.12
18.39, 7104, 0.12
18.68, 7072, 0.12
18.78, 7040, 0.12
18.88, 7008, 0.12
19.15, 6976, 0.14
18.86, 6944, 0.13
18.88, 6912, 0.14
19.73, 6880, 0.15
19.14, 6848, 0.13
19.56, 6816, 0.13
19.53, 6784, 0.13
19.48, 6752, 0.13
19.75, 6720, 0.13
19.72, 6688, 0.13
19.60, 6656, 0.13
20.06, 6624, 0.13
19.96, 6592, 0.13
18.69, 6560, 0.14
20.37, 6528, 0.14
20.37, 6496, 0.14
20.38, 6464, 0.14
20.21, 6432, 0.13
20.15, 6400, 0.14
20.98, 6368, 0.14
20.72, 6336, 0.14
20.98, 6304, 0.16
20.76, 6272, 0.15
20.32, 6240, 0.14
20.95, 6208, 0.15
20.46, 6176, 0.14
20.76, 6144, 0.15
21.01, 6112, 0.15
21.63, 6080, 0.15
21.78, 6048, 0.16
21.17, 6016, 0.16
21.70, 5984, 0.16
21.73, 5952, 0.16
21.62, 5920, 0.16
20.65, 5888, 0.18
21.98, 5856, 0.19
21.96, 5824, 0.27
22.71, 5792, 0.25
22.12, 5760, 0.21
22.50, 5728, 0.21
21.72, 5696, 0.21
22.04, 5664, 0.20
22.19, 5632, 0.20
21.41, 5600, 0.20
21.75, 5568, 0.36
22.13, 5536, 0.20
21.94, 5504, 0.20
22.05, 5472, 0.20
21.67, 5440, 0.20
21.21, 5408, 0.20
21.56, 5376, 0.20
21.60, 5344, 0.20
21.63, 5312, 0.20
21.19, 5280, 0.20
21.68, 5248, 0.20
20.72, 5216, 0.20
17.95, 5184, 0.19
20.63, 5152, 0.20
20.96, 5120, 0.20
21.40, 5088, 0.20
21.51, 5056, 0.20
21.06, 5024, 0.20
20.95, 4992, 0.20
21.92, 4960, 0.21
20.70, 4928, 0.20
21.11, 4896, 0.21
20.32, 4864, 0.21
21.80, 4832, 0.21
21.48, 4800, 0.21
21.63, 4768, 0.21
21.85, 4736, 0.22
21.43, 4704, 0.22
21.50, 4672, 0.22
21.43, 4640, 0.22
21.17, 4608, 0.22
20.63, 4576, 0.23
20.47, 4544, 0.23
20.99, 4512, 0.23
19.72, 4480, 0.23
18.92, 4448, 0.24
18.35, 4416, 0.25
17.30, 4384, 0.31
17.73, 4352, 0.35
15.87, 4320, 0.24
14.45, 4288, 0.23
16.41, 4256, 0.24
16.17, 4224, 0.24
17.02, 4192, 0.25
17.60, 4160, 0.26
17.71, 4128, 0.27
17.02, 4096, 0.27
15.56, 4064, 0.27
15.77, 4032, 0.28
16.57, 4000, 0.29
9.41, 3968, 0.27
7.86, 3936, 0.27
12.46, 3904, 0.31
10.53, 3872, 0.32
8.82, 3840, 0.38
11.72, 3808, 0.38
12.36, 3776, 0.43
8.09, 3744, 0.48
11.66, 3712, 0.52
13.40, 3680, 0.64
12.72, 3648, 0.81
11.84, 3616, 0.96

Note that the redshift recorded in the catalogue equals 0.00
